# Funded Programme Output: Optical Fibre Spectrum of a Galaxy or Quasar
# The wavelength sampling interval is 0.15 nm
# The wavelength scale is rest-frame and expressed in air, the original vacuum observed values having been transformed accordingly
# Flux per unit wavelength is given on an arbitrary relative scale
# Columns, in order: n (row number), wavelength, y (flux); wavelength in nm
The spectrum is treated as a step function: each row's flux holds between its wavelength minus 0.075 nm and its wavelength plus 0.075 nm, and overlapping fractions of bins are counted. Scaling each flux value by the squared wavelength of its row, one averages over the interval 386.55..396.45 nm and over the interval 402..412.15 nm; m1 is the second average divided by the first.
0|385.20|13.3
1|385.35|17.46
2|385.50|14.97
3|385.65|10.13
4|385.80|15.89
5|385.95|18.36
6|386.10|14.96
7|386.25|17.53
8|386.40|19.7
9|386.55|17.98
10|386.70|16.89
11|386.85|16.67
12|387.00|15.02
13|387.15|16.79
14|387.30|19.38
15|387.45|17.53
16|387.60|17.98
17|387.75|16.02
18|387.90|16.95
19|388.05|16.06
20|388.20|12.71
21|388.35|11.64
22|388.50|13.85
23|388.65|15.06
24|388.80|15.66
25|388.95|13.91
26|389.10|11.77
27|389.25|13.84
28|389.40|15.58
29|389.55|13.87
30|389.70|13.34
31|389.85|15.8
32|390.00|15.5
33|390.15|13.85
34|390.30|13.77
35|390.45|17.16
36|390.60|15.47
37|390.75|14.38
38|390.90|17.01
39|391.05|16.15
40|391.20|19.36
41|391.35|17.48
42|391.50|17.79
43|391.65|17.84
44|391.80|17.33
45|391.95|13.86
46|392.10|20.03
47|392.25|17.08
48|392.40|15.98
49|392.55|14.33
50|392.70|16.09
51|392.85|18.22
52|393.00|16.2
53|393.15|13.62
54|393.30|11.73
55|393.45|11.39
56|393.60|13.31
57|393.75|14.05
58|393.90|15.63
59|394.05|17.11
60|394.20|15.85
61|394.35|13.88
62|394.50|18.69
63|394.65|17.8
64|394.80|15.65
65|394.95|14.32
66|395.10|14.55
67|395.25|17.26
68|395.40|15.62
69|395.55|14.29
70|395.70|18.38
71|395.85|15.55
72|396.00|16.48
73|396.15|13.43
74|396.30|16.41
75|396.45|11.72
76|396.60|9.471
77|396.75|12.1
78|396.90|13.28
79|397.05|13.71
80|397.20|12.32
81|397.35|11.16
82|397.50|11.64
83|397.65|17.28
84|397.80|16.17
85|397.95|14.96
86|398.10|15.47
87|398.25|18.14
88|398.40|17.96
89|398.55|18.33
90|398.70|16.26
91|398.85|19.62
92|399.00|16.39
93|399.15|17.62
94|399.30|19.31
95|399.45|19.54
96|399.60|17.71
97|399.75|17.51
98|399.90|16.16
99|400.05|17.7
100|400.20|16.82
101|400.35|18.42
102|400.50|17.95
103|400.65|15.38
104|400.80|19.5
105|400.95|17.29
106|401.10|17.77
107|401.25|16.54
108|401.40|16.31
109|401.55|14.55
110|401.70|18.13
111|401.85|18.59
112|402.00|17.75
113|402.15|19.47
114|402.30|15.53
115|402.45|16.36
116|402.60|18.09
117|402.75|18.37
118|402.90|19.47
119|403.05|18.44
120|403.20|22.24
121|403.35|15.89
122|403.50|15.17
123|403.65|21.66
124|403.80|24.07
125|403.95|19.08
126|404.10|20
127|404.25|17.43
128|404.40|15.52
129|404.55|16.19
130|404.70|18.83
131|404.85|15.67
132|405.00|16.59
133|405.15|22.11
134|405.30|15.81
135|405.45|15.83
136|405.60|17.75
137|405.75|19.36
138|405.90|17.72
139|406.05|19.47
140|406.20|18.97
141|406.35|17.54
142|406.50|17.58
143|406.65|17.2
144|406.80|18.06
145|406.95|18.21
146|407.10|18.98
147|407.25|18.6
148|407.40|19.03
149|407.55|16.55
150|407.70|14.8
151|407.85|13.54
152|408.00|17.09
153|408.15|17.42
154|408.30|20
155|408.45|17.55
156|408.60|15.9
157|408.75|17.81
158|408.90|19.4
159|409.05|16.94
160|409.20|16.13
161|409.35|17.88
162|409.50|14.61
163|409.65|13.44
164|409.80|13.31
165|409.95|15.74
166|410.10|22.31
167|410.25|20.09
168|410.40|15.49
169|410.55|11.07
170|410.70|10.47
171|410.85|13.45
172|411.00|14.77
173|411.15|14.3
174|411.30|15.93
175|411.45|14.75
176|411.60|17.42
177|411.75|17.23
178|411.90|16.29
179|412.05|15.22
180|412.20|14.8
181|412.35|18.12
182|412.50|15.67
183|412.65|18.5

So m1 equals 1.2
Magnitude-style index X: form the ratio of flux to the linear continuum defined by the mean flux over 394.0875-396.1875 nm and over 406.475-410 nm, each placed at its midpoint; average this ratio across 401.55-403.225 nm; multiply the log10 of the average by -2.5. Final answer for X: -0.10 mag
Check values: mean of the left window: 15.9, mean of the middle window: 18.1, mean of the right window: 16.9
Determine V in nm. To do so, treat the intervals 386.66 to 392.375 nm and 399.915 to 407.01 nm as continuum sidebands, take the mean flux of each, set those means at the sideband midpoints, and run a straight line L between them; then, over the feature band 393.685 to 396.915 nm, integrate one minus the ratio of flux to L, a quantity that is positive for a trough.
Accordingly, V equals 0.30 nm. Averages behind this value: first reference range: 15.8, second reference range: 17.9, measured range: 15.1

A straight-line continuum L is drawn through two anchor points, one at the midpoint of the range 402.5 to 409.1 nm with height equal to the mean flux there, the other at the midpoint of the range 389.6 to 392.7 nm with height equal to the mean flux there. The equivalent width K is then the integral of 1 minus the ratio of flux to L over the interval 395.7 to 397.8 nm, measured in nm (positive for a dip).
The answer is 0.39 nm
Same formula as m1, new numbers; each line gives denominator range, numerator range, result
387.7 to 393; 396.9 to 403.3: 1.15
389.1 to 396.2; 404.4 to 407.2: 1.22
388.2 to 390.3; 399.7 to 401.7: 1.29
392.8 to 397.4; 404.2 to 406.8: 1.27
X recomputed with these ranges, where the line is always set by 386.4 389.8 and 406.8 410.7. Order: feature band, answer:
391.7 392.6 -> -0.054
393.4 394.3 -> 0.087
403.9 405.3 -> -0.081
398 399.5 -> -0.105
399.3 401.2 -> -0.093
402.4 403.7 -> -0.123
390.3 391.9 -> -0.075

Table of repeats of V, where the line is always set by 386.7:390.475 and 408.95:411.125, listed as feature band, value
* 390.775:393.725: -0.14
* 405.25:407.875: -0.38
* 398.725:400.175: -0.24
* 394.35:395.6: -0.05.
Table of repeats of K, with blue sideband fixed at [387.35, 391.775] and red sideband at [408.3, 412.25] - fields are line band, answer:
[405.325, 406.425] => -0.15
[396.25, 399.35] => 0.10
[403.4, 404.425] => -0.21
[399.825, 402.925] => -0.33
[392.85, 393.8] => 0.11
